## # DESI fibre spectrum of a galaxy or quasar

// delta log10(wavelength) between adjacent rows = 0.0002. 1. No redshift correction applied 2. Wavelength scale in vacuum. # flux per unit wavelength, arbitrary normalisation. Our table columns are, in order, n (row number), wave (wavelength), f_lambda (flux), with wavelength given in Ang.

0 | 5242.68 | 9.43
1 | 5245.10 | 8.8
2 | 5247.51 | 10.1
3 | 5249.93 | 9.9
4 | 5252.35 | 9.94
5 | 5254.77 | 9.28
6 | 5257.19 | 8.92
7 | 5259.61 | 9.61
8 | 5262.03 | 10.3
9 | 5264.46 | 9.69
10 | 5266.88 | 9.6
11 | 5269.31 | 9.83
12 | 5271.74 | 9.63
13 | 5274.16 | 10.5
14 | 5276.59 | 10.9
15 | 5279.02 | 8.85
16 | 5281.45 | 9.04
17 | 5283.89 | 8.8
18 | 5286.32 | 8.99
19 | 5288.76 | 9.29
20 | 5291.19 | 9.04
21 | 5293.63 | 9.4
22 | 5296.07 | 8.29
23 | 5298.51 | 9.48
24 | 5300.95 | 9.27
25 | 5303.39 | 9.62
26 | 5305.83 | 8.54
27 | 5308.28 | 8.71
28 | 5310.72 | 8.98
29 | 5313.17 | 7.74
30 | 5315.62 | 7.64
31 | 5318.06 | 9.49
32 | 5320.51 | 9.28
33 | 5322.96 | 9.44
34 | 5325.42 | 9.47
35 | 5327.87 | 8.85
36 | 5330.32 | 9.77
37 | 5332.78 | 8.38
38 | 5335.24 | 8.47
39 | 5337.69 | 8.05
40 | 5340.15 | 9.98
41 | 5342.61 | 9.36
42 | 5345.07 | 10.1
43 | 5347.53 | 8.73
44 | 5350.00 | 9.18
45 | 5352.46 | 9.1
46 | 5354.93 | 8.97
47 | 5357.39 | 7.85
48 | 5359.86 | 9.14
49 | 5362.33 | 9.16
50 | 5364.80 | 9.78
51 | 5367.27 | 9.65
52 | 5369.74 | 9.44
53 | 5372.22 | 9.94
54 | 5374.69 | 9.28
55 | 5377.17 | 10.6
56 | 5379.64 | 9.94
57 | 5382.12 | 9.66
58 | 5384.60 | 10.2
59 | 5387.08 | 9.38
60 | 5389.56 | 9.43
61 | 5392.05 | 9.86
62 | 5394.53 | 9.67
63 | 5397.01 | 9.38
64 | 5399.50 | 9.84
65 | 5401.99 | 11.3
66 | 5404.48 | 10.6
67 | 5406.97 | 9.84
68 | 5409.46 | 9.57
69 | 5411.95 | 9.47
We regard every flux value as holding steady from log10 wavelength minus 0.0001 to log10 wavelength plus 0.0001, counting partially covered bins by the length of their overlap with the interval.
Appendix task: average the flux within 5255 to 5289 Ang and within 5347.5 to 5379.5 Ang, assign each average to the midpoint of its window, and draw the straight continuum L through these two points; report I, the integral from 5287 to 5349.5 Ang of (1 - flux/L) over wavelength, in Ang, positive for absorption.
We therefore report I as 2.9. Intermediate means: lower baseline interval 9.57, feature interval 9.02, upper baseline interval 9.34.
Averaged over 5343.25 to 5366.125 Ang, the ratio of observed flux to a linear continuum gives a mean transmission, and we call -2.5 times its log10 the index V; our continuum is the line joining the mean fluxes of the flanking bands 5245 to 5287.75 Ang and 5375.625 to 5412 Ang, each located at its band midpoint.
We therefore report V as 0.08 mag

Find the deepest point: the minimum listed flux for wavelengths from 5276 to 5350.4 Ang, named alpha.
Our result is 7.64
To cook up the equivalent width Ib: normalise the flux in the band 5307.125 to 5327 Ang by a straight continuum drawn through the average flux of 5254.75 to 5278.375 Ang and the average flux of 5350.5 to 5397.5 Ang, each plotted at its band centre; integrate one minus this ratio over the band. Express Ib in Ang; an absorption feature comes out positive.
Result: 1.7 Ang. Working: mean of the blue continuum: 9.83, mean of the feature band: 8.85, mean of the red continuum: 9.5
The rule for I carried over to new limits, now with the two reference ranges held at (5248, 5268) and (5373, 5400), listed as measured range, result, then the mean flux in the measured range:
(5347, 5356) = 0.7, 9.01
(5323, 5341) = 1.3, 9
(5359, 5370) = 0.3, 9.45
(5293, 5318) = 2.4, 8.79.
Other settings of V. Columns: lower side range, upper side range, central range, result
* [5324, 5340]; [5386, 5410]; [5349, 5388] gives 0.00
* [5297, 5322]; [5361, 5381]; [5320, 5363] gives 0.03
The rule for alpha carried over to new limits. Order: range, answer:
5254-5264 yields 8.92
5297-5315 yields 7.74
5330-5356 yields 8.05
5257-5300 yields 8.29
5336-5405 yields 7.85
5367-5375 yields 9.28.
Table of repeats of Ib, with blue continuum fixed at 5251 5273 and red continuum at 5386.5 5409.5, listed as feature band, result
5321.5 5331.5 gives 0.4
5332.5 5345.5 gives 1.0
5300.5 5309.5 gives 0.7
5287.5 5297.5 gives 0.7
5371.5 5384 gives 0.0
